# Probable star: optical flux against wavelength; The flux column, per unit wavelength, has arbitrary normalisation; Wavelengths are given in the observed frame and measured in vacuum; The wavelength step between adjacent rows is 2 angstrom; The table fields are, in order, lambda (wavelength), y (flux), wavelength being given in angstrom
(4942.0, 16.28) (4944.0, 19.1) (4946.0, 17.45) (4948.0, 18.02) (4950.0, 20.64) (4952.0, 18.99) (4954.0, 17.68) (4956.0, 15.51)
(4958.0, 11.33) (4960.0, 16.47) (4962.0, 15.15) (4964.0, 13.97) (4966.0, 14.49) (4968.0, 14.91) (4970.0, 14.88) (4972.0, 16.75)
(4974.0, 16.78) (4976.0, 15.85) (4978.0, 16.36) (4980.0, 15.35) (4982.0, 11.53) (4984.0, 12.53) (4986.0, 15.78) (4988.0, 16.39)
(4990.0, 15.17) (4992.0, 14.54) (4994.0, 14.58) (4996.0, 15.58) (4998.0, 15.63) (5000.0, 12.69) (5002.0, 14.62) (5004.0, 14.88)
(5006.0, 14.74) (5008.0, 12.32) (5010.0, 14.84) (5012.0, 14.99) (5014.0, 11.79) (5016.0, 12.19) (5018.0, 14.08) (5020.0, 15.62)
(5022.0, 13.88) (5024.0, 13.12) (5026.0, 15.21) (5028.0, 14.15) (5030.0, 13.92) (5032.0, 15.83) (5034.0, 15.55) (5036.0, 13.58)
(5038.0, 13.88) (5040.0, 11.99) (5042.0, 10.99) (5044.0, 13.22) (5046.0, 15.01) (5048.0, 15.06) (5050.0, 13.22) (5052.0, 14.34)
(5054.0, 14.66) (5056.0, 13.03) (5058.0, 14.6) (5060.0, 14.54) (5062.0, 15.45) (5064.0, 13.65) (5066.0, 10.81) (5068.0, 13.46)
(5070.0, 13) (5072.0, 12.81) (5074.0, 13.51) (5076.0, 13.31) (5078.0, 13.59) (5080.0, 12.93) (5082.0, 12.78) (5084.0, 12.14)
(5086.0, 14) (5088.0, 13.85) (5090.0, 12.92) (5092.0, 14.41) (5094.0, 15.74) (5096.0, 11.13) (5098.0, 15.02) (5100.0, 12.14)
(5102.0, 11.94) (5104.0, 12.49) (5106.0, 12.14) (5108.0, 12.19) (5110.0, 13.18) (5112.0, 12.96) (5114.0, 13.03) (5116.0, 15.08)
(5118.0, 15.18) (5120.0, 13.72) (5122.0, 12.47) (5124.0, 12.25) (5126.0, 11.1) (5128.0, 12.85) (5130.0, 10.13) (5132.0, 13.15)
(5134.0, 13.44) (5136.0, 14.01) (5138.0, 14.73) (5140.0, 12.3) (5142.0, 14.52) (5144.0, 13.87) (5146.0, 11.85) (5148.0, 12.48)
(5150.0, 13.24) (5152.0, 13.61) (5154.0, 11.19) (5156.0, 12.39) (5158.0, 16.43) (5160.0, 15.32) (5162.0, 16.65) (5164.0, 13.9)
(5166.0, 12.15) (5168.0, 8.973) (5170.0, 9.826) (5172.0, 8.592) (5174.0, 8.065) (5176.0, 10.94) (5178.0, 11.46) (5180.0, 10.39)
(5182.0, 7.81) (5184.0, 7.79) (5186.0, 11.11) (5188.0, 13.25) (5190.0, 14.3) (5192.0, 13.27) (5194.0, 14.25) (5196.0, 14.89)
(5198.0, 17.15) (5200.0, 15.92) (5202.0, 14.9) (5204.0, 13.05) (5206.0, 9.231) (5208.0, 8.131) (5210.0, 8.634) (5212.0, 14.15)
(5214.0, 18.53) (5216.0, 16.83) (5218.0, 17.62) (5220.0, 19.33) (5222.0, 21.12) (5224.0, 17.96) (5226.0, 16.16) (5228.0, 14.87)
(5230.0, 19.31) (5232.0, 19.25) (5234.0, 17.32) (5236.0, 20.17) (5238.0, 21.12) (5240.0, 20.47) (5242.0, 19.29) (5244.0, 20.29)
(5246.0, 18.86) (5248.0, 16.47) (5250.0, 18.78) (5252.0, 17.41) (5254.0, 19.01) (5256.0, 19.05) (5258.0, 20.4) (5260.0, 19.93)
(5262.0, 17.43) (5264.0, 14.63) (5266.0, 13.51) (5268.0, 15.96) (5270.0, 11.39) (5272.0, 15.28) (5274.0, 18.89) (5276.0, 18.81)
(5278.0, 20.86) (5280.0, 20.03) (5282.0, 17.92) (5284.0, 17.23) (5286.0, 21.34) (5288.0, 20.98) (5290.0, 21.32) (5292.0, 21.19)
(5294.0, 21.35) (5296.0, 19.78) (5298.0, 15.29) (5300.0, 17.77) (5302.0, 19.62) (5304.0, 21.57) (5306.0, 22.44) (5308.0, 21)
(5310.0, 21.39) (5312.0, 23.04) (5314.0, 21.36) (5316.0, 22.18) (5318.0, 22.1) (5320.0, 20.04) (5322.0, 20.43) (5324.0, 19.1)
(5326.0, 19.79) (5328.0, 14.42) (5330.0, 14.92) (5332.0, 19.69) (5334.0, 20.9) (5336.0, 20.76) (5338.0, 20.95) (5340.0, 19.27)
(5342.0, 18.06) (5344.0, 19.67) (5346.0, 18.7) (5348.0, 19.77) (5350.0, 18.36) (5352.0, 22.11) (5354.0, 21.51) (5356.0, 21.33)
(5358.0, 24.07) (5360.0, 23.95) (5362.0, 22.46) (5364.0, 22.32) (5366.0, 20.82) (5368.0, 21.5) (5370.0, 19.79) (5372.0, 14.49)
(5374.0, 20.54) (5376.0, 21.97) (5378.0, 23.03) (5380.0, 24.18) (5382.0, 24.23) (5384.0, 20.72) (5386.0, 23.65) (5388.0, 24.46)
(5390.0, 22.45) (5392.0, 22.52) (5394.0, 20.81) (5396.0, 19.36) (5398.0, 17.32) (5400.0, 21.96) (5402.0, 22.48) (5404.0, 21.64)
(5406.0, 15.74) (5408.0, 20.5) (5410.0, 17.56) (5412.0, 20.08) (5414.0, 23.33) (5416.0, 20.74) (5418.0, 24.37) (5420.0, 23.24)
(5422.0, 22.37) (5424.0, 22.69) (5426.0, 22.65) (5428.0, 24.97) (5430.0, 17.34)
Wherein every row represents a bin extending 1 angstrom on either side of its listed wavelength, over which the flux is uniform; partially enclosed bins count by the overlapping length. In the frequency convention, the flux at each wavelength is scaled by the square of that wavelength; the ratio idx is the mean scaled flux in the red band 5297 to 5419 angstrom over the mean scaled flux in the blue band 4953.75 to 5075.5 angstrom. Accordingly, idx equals 1.7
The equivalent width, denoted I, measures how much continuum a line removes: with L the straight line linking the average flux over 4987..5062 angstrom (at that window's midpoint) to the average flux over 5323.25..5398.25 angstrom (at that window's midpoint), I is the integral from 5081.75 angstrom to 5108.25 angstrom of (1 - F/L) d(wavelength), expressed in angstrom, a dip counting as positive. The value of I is 4.17 angstrom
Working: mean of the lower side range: 14.2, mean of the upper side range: 20.7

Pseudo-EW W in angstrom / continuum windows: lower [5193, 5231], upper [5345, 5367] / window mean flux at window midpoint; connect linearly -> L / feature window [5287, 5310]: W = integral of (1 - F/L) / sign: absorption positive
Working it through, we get -1.5 angstrom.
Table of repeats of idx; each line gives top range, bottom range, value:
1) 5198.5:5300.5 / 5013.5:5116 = 1.40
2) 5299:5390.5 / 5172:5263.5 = 1.40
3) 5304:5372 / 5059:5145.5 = 1.70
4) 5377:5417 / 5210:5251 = 1.25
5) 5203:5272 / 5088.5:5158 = 1.35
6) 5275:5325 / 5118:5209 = 1.71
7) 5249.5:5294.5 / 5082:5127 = 1.49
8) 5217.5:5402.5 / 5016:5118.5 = 1.60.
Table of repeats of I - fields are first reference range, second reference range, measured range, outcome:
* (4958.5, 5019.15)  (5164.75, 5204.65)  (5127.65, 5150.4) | -0.9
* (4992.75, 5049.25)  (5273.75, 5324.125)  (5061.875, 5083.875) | 3.1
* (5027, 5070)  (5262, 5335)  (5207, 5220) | 2.2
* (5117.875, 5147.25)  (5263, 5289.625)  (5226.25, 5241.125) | -2.4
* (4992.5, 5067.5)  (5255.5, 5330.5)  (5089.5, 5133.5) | 7.3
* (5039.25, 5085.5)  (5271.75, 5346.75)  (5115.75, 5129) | 1.6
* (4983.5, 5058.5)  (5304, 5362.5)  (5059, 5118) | 8.5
